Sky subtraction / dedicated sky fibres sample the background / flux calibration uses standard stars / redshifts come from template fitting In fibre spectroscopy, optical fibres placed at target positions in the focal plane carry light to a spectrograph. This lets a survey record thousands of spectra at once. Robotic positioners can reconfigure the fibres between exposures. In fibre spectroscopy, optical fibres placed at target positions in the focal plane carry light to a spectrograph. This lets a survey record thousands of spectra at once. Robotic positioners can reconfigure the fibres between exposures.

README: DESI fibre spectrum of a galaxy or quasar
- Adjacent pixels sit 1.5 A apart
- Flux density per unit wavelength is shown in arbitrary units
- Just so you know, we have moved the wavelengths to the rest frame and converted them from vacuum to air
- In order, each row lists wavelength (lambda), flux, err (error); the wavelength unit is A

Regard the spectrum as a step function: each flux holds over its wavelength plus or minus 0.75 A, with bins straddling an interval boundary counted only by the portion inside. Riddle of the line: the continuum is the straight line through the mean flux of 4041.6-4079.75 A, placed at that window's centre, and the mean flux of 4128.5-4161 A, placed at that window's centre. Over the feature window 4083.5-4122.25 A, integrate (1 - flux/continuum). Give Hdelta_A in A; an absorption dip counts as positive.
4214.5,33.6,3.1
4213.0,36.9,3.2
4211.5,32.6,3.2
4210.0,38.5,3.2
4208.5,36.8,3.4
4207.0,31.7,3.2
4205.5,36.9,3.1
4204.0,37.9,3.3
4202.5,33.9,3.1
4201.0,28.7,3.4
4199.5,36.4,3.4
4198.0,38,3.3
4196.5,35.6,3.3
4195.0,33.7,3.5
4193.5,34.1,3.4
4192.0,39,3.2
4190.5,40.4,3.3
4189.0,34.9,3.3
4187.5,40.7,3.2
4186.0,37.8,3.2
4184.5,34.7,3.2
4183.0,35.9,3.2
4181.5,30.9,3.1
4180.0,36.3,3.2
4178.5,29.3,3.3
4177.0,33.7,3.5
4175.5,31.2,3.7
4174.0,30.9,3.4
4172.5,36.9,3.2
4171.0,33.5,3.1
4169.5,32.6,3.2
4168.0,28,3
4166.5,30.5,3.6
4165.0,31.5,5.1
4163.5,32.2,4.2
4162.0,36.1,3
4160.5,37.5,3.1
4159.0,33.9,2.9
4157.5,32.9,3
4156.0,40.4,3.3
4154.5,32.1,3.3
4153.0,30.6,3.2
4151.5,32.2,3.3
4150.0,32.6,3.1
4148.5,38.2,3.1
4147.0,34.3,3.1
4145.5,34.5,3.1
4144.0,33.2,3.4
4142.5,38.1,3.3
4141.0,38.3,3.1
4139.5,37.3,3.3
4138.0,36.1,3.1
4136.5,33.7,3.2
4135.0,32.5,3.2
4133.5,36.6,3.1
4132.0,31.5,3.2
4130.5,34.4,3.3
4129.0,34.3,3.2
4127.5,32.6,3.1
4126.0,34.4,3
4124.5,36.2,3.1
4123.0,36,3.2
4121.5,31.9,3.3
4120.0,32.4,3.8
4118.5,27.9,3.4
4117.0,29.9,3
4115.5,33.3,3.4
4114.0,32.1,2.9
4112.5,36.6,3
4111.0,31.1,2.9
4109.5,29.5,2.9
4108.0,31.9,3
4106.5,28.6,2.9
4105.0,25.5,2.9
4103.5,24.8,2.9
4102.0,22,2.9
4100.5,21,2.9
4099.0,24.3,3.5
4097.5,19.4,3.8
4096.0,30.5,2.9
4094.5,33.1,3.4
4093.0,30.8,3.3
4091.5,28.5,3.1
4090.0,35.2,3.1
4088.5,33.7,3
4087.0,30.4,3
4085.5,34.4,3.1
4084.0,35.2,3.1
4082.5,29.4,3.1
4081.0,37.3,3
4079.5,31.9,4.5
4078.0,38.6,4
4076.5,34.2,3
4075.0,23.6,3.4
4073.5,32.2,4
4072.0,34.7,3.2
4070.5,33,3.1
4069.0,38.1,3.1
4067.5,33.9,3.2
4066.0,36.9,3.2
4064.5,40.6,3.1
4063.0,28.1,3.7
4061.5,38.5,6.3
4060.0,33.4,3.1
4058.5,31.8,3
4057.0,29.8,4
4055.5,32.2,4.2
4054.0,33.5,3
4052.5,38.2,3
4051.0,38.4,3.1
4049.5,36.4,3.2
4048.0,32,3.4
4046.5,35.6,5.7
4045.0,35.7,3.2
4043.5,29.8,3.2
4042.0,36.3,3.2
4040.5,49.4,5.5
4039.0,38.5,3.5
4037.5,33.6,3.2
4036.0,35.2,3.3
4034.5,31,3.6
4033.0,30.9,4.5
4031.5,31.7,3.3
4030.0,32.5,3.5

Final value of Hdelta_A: 5.3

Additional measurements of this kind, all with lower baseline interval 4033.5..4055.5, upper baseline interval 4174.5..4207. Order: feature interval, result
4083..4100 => 2.50 A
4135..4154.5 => 0.34 A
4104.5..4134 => 2.57 A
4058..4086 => 1.30 A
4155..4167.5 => 0.37 A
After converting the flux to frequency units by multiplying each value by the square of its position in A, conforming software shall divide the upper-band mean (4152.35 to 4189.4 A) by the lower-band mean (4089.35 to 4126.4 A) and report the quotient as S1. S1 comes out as 1.17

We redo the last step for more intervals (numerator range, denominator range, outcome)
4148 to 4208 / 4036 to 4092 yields 1.05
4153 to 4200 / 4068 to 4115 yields 1.17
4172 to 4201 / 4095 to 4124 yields 1.26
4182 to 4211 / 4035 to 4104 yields 1.16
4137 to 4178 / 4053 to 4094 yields 1.06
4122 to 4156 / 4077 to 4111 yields 1.19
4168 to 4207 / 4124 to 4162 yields 1.02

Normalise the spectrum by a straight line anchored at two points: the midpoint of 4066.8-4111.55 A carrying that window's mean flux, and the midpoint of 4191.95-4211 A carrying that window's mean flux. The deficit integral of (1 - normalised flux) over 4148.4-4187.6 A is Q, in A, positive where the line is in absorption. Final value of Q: 0.3 A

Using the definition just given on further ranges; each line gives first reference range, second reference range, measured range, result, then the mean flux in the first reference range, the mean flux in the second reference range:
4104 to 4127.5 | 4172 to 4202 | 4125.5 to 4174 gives -1.26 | 31.8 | 34.9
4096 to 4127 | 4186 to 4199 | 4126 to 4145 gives -1.86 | 29.5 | 37.1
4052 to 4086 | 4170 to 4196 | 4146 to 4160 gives 0.18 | 33.9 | 34.9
